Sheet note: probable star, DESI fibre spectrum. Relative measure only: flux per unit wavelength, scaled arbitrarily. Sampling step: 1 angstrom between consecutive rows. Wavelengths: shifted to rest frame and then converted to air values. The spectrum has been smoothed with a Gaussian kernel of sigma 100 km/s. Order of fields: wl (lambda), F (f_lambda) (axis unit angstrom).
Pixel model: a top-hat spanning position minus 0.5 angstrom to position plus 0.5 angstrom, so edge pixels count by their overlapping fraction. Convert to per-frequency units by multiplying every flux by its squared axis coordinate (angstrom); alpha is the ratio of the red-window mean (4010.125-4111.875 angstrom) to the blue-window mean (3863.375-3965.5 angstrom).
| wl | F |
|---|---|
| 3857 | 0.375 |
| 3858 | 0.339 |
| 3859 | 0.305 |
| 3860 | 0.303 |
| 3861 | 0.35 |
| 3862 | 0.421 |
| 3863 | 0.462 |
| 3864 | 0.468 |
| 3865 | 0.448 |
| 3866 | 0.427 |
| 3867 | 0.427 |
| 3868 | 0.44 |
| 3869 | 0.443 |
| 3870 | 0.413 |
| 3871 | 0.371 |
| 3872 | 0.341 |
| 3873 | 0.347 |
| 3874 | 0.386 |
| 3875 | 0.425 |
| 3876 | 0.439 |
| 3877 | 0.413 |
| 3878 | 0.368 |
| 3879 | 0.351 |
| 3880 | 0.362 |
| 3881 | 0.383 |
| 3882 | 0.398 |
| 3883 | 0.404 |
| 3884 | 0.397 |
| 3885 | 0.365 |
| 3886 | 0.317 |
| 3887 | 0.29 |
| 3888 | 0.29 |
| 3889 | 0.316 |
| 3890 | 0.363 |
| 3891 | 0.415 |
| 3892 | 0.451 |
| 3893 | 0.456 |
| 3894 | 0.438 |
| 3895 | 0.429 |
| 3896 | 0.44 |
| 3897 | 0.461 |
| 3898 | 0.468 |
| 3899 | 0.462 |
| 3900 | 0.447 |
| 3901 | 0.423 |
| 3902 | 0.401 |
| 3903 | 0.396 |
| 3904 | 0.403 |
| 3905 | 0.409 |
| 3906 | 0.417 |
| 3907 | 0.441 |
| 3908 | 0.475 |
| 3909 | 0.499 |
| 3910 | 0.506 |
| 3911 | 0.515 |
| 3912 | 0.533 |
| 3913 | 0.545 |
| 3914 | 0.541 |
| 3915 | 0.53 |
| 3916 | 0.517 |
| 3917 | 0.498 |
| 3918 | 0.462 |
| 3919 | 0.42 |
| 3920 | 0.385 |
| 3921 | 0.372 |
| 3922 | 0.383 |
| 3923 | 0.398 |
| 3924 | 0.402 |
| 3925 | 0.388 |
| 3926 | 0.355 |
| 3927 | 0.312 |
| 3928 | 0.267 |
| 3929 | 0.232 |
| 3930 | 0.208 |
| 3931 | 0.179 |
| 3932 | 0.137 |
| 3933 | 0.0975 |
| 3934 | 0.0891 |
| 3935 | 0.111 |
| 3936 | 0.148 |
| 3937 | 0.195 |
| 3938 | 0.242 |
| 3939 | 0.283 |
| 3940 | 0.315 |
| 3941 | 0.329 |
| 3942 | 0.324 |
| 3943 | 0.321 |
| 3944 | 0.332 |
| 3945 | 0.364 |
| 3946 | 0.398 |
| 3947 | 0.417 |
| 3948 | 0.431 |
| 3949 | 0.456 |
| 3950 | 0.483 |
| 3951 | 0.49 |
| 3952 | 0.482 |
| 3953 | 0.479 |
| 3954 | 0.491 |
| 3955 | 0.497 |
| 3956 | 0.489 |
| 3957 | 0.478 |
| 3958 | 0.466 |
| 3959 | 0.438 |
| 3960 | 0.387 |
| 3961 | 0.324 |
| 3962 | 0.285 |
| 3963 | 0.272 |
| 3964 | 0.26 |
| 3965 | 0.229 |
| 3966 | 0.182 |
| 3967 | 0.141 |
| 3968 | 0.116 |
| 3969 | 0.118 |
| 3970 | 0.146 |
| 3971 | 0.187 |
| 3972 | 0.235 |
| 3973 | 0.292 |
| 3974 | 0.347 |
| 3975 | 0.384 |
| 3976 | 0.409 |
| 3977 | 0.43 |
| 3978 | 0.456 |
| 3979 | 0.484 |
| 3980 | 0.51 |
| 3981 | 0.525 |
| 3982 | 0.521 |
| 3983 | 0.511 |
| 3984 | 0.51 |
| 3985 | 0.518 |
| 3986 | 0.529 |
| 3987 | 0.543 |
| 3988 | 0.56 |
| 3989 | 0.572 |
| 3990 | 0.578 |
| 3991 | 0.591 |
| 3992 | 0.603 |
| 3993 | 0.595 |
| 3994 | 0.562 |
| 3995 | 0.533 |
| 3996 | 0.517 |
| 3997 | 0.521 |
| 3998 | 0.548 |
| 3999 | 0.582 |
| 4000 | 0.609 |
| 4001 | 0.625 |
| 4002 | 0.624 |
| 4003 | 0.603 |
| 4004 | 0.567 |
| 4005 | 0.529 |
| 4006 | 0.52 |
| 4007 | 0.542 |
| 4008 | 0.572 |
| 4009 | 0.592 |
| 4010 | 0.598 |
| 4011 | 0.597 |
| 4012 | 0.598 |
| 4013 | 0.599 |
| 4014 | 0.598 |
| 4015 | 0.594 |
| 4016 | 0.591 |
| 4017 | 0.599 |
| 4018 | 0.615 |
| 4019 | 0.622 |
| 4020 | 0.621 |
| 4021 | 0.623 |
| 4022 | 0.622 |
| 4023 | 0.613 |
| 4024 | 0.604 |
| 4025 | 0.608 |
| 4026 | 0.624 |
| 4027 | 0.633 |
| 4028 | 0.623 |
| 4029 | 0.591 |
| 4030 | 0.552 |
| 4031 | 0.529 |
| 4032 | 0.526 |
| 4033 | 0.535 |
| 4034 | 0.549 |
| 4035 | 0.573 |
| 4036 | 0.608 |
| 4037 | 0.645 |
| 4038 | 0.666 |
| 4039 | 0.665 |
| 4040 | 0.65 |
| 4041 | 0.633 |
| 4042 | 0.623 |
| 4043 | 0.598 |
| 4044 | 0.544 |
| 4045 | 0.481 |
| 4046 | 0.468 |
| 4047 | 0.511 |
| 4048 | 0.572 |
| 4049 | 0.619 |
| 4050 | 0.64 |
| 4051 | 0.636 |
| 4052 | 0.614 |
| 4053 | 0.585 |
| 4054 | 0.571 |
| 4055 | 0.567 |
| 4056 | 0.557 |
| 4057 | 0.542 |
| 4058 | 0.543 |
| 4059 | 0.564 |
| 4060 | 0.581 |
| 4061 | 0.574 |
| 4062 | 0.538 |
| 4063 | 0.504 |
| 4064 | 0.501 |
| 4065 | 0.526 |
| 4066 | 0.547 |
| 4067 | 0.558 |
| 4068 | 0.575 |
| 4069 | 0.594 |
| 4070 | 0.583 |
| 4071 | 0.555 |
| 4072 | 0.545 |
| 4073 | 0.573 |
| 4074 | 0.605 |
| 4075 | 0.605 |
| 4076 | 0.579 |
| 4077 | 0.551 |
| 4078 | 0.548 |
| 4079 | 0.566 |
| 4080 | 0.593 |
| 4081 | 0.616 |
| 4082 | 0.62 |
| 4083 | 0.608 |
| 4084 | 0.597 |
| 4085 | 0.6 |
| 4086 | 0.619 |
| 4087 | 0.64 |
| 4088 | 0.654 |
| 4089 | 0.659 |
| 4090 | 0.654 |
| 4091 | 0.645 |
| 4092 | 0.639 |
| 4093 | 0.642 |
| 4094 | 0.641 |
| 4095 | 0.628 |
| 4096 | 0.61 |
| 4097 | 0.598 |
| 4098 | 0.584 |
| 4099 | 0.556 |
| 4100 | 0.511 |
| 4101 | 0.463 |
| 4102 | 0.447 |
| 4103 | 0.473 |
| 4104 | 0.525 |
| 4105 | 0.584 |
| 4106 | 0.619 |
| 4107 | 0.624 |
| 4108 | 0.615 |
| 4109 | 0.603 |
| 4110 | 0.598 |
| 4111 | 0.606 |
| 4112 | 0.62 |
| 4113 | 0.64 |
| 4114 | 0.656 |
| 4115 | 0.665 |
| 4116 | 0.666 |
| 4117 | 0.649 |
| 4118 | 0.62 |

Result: 1.64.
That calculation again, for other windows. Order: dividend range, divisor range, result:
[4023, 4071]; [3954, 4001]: 1.39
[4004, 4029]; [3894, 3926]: 1.40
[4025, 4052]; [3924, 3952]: 2.08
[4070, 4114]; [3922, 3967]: 1.95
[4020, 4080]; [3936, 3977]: 1.80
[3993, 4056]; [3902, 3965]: 1.64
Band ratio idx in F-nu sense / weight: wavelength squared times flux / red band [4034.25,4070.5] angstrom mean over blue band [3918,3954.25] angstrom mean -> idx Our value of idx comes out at 1.9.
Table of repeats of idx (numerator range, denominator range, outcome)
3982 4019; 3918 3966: 1.74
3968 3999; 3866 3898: 1.23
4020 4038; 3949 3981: 1.71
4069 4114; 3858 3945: 1.73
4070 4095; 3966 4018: 1.28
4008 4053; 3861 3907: 1.59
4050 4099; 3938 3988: 1.64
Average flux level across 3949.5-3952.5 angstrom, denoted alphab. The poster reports 0.485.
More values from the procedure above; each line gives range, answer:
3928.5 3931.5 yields 0.206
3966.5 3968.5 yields 0.129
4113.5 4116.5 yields 0.662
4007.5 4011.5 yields 0.59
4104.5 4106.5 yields 0.601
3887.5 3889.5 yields 0.303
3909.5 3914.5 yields 0.528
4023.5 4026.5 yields 0.612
